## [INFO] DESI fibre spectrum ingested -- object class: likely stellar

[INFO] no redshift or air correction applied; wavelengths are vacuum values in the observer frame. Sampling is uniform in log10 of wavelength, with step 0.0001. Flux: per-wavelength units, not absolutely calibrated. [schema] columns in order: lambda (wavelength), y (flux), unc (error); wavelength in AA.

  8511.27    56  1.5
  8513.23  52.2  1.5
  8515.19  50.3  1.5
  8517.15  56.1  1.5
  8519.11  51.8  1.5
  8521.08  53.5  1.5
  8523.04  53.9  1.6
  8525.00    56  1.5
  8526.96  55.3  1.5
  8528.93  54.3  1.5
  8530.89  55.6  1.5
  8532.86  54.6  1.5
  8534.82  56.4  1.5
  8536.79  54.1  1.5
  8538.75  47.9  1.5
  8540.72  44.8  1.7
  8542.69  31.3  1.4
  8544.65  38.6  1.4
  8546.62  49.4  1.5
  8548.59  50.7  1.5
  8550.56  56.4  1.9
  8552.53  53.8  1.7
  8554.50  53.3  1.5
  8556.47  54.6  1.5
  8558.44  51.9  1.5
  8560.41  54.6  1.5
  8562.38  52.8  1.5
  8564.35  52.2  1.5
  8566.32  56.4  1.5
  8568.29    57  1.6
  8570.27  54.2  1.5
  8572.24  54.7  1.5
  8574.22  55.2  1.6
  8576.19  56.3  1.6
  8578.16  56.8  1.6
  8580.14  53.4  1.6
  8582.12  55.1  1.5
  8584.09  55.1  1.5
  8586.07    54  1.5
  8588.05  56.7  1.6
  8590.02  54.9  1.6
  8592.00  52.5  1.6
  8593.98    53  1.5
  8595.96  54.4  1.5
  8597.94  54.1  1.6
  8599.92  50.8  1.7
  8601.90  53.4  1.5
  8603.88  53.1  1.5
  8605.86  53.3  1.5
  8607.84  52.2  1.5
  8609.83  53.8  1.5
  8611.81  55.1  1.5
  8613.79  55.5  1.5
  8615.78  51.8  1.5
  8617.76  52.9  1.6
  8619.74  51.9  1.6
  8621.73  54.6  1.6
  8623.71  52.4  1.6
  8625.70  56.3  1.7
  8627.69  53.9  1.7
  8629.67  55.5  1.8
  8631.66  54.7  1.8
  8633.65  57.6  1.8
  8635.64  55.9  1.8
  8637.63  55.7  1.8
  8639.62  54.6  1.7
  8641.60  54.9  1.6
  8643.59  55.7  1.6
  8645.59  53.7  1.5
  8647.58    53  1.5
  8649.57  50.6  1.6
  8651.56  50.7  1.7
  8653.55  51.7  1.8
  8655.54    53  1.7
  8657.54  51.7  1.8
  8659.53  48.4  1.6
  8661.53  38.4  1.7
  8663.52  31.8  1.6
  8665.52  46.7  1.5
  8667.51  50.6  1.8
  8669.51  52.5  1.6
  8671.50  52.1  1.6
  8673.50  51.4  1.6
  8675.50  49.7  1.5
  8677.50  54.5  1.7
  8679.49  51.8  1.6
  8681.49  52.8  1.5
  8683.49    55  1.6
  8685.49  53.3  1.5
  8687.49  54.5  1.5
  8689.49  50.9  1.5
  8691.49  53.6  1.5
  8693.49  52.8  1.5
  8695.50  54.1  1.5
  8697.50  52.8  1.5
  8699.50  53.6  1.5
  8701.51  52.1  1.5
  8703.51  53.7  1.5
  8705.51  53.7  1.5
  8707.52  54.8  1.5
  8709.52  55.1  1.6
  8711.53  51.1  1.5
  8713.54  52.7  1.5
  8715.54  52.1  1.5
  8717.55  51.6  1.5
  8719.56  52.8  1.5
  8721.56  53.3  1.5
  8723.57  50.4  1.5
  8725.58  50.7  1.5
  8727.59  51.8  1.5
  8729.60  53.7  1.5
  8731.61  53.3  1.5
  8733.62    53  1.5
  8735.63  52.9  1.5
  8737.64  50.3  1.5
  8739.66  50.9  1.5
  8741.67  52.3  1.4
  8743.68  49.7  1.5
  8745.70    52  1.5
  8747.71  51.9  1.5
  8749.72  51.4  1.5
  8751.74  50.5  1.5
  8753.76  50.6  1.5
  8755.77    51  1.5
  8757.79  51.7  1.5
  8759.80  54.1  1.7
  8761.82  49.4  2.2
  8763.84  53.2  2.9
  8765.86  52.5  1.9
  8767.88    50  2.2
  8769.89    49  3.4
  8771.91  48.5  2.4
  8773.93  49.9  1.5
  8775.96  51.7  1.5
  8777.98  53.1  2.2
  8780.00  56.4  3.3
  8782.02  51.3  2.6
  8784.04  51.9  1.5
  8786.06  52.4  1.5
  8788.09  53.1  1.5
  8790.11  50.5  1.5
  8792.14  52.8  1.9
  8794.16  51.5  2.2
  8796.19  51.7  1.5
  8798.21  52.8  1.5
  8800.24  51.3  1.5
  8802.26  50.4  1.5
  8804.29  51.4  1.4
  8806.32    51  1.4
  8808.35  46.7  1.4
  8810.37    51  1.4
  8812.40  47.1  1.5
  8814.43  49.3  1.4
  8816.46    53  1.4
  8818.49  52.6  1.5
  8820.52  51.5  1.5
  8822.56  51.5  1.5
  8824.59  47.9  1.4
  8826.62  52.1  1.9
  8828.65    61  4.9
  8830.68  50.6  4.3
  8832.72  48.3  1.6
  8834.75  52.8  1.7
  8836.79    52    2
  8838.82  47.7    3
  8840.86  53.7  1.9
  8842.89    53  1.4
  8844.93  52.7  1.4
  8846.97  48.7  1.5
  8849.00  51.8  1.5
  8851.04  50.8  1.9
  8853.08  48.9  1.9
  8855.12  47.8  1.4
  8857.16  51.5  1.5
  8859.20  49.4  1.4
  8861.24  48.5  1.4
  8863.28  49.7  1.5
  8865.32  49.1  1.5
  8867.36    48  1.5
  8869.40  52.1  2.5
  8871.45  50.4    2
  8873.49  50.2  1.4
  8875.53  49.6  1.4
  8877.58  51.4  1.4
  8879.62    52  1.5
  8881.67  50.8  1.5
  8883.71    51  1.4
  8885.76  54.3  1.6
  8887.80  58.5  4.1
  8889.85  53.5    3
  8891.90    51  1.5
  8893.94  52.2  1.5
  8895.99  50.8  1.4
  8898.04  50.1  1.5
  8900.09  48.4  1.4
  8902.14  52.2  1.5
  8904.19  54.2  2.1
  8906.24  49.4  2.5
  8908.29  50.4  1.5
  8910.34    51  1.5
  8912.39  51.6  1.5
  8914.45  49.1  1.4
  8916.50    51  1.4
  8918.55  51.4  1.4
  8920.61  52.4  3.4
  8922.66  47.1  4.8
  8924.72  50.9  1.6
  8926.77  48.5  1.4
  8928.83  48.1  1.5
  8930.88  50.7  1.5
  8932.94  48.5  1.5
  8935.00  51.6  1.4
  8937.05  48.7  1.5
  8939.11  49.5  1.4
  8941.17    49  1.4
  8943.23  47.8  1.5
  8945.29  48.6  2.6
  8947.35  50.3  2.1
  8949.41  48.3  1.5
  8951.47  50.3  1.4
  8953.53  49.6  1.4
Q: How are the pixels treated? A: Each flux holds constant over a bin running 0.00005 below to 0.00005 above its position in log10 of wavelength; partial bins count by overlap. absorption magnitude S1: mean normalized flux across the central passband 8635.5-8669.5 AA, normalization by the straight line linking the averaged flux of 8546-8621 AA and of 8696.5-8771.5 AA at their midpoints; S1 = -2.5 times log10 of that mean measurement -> 0.06 mag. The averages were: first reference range 53.9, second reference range 52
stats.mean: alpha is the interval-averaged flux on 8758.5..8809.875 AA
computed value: 51.5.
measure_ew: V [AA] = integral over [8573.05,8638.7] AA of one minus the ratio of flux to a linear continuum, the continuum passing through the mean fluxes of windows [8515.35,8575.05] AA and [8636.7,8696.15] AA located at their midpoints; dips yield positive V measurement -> -3.1 AA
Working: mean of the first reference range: 52.3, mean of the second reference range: 51.3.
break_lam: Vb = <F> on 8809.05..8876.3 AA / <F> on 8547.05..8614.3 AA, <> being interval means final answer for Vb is 0.94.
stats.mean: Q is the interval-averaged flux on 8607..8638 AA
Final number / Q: 54.3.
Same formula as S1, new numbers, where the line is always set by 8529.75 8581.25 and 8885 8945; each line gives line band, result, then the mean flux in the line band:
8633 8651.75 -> -0.051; 54.3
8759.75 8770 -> 0.000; 51.3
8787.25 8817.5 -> 0.006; 50.9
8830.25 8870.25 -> 0.014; 50.3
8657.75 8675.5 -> 0.107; 46.9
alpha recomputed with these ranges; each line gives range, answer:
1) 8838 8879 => 50.3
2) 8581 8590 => 55.2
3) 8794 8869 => 50.8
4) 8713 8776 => 51.5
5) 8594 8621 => 53.3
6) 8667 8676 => 51.4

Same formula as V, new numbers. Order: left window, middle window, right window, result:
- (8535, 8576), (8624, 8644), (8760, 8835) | -1.5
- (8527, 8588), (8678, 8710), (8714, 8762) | -0.9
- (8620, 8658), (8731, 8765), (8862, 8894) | 0.8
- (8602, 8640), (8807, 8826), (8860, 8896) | 0.7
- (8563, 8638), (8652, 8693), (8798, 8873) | 2.3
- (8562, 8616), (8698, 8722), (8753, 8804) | -0.2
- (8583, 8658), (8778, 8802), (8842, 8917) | -0.2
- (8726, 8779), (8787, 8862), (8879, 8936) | 0.4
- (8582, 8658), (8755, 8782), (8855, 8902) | 0.3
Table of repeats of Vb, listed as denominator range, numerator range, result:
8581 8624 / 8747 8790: 0.96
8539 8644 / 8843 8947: 0.95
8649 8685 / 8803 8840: 1.03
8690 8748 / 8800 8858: 0.97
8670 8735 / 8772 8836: 0.98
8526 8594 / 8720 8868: 0.97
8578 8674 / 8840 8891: 0.97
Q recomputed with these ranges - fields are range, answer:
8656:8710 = 51.2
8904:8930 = 50.3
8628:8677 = 51.3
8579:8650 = 54.1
